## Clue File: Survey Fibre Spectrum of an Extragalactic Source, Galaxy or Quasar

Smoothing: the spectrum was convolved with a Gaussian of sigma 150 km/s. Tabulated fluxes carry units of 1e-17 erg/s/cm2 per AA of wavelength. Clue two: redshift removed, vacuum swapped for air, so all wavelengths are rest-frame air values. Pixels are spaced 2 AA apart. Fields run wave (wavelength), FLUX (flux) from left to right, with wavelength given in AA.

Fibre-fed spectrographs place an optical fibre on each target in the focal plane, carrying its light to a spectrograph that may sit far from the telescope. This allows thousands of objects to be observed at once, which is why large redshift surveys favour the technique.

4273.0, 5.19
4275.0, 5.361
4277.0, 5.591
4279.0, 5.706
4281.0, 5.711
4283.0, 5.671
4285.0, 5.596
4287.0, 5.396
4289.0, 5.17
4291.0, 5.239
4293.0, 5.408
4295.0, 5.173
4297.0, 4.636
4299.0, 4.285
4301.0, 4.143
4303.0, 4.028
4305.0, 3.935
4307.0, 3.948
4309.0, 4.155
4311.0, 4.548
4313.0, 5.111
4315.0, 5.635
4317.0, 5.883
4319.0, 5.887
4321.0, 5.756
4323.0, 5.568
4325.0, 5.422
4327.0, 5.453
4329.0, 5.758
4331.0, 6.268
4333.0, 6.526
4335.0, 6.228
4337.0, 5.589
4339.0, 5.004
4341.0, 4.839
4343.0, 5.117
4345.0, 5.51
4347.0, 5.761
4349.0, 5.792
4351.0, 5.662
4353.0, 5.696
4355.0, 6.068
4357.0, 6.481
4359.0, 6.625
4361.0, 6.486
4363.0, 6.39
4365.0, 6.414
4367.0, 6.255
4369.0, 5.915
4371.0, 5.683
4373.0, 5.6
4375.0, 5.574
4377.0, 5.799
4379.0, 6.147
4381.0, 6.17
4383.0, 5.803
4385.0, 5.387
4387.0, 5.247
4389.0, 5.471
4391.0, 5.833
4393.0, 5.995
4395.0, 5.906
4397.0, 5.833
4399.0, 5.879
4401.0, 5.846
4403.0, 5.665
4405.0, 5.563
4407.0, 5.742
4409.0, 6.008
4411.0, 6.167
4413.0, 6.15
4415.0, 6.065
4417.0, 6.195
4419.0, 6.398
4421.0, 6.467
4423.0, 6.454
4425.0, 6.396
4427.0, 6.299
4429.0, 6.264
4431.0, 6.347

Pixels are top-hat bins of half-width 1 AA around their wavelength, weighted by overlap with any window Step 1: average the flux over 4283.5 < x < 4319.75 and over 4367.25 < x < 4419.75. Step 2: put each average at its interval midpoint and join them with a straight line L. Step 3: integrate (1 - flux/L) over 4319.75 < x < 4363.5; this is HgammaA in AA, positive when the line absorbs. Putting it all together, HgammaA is -4.1 AA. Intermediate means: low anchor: 4.9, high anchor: 5.85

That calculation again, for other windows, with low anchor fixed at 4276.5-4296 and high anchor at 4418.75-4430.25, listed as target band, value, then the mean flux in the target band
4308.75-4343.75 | 1.3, 5.52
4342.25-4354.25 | 0.5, 5.61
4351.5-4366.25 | -0.8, 6.29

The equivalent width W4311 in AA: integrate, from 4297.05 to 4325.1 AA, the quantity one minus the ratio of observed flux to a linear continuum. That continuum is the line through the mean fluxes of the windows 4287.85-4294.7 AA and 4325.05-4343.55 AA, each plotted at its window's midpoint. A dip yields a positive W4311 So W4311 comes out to 3.1 AA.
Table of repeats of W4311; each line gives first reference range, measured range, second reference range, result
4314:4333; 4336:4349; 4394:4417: 1.05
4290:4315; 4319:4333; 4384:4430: -2.49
